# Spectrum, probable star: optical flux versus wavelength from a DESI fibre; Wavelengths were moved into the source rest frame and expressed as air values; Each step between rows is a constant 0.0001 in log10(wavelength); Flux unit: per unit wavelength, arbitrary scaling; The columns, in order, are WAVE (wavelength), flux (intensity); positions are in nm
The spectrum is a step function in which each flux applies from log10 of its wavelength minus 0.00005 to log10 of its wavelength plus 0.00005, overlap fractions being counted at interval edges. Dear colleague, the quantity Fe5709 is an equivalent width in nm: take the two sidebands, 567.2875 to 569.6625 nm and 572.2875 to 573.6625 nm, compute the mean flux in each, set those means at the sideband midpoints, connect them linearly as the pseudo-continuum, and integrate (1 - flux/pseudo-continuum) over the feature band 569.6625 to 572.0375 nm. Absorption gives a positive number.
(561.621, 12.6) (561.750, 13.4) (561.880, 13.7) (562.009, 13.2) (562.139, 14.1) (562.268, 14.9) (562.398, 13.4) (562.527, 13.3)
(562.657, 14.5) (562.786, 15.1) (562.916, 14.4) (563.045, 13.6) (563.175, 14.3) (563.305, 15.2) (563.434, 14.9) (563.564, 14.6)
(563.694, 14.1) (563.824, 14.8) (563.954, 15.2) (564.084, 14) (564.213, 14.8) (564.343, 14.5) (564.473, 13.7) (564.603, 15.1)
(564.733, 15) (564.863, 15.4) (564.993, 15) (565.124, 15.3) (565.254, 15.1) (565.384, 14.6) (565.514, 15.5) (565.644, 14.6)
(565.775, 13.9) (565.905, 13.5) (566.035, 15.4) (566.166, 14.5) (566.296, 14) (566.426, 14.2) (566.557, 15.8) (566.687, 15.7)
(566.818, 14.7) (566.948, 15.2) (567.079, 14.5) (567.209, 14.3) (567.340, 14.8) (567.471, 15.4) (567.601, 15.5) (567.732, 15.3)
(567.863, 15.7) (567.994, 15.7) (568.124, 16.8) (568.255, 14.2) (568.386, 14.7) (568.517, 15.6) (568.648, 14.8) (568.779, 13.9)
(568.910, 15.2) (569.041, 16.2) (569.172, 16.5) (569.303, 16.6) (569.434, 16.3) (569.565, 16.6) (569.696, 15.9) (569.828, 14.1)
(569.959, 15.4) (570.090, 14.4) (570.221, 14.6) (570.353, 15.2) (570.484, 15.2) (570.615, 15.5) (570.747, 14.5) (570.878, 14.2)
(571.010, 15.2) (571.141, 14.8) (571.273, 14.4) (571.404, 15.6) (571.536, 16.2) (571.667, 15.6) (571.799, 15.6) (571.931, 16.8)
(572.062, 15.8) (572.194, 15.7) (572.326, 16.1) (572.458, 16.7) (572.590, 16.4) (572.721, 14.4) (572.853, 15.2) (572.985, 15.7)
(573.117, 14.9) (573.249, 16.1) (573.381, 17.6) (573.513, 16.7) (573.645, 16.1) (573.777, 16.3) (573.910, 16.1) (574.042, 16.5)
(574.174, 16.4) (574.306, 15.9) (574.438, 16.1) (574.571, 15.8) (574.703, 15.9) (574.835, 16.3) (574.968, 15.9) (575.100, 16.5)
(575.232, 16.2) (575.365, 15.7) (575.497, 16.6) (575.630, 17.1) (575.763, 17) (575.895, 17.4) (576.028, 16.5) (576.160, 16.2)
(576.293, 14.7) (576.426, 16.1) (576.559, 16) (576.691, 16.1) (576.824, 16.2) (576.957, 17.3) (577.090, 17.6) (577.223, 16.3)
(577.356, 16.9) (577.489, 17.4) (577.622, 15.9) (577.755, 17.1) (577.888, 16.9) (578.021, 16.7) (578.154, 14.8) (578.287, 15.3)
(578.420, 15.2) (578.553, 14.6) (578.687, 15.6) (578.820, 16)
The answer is 0.091 nm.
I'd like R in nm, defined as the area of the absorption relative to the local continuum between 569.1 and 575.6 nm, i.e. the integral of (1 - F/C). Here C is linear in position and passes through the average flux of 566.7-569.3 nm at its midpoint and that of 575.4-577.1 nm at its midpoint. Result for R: 0.05 nm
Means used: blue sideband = 15.3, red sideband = 16.5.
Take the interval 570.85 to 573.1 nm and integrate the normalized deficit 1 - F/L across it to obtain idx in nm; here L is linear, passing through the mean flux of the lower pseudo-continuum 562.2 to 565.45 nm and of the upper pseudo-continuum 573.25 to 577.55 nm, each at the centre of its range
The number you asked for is 0.04 nm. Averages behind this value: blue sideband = 14.6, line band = 15.6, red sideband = 16.4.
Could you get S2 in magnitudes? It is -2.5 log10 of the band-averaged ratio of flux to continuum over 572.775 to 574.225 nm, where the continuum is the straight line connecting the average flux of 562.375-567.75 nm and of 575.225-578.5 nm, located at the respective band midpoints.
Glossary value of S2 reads -0.02 mag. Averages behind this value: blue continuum 14.7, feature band 16.1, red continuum 16.4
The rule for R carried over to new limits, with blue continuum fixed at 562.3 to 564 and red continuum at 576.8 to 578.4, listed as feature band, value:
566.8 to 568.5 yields -0.01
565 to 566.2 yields 0.00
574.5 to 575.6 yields 0.00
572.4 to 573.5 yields -0.01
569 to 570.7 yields -0.02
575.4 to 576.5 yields -0.01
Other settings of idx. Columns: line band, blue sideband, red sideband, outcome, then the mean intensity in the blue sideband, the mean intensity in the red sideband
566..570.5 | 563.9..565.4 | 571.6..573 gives 0.020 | 14.8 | 15.8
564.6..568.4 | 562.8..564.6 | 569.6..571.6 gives -0.067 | 14.5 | 15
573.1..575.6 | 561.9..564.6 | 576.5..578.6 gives -0.059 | 14.3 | 16.3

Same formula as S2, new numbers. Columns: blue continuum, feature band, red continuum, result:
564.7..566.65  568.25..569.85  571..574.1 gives -0.01 mag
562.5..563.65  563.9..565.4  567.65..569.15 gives -0.01 mag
